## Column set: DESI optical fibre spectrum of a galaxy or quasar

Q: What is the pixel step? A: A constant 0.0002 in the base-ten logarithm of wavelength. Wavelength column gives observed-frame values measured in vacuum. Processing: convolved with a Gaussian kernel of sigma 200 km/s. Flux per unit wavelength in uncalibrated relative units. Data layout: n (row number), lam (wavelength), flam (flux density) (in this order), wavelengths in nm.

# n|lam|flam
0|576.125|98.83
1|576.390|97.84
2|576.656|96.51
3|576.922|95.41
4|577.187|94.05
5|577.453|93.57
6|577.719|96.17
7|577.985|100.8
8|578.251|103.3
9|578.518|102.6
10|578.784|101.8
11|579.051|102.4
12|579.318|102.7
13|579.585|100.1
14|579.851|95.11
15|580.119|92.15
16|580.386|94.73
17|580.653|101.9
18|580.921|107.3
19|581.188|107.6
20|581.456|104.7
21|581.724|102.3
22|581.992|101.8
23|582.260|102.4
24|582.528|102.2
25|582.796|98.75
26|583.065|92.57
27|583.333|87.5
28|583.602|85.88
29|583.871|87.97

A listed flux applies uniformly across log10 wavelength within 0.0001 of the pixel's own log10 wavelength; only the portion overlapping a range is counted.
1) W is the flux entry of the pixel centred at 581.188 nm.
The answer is 107.6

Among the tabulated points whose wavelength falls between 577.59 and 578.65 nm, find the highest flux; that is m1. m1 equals 103.3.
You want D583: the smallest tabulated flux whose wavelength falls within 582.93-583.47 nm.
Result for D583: 87.5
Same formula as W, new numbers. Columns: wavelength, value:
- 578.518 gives 102.6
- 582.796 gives 98.75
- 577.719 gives 96.17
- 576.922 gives 95.41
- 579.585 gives 100.1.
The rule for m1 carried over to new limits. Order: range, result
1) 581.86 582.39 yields 102.4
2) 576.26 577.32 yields 97.84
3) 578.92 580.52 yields 102.7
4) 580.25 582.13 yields 107.6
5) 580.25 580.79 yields 101.9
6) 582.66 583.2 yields 98.75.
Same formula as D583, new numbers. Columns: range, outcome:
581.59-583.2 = 92.57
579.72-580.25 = 92.15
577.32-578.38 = 93.57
